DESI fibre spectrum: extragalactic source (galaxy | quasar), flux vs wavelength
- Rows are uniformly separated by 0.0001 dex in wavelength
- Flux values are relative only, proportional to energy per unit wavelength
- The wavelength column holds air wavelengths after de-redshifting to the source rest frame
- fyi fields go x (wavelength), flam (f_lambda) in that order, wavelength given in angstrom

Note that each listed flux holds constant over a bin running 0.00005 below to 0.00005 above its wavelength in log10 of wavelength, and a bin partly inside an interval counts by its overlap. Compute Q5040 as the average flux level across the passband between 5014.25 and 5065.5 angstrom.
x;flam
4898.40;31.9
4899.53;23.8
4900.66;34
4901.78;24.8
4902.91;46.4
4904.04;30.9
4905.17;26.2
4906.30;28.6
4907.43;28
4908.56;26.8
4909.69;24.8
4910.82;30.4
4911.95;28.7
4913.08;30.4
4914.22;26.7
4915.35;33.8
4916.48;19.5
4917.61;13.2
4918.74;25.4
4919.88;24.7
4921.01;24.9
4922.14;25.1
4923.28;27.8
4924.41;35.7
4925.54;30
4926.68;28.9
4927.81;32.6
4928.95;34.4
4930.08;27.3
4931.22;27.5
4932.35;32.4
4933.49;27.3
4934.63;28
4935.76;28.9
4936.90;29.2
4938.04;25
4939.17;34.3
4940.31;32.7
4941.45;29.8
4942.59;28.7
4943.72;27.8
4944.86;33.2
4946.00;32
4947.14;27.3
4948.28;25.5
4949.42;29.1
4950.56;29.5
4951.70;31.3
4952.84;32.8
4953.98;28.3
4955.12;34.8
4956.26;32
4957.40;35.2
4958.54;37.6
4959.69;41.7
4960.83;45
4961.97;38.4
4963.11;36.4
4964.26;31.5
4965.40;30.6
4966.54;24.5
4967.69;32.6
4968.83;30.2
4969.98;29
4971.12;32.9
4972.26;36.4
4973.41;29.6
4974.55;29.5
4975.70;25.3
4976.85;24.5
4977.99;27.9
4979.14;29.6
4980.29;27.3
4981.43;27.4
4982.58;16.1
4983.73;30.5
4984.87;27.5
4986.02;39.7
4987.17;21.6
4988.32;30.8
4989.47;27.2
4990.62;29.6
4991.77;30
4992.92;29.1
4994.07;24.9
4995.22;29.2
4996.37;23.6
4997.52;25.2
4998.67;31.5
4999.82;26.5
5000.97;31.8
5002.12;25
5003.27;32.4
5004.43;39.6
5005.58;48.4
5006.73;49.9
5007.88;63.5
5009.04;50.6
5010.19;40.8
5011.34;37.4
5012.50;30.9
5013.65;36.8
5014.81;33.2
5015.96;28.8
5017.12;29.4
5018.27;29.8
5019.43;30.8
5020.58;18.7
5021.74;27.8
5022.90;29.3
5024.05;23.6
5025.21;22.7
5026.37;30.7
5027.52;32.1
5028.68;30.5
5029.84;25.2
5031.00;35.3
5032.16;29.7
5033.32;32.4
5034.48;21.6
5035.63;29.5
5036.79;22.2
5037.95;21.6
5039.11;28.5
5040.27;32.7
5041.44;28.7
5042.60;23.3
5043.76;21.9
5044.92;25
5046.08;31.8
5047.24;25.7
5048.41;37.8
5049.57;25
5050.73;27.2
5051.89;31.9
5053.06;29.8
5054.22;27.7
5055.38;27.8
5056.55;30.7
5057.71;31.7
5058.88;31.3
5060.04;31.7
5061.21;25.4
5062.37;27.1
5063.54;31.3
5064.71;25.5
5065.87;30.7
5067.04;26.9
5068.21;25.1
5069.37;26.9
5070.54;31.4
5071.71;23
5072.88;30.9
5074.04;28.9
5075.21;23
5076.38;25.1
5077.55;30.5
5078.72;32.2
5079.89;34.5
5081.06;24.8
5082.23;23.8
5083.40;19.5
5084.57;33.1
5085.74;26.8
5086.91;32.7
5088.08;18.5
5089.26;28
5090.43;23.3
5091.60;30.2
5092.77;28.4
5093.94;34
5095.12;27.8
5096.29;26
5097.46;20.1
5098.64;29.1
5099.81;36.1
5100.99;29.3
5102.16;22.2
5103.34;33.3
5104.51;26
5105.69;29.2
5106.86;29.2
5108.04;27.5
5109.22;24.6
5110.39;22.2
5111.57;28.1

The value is 28.3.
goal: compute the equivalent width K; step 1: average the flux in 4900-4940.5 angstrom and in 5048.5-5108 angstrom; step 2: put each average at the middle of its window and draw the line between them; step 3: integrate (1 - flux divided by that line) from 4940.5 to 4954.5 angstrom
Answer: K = -0.53 angstrom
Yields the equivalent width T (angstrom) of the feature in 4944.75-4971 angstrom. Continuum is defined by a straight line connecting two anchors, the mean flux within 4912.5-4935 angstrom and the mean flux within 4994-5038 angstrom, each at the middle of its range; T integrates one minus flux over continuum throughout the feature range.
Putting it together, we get -2.93 angstrom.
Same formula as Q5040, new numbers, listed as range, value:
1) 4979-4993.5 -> 28.1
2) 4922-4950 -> 29.7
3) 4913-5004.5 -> 29.6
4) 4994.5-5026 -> 33.2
